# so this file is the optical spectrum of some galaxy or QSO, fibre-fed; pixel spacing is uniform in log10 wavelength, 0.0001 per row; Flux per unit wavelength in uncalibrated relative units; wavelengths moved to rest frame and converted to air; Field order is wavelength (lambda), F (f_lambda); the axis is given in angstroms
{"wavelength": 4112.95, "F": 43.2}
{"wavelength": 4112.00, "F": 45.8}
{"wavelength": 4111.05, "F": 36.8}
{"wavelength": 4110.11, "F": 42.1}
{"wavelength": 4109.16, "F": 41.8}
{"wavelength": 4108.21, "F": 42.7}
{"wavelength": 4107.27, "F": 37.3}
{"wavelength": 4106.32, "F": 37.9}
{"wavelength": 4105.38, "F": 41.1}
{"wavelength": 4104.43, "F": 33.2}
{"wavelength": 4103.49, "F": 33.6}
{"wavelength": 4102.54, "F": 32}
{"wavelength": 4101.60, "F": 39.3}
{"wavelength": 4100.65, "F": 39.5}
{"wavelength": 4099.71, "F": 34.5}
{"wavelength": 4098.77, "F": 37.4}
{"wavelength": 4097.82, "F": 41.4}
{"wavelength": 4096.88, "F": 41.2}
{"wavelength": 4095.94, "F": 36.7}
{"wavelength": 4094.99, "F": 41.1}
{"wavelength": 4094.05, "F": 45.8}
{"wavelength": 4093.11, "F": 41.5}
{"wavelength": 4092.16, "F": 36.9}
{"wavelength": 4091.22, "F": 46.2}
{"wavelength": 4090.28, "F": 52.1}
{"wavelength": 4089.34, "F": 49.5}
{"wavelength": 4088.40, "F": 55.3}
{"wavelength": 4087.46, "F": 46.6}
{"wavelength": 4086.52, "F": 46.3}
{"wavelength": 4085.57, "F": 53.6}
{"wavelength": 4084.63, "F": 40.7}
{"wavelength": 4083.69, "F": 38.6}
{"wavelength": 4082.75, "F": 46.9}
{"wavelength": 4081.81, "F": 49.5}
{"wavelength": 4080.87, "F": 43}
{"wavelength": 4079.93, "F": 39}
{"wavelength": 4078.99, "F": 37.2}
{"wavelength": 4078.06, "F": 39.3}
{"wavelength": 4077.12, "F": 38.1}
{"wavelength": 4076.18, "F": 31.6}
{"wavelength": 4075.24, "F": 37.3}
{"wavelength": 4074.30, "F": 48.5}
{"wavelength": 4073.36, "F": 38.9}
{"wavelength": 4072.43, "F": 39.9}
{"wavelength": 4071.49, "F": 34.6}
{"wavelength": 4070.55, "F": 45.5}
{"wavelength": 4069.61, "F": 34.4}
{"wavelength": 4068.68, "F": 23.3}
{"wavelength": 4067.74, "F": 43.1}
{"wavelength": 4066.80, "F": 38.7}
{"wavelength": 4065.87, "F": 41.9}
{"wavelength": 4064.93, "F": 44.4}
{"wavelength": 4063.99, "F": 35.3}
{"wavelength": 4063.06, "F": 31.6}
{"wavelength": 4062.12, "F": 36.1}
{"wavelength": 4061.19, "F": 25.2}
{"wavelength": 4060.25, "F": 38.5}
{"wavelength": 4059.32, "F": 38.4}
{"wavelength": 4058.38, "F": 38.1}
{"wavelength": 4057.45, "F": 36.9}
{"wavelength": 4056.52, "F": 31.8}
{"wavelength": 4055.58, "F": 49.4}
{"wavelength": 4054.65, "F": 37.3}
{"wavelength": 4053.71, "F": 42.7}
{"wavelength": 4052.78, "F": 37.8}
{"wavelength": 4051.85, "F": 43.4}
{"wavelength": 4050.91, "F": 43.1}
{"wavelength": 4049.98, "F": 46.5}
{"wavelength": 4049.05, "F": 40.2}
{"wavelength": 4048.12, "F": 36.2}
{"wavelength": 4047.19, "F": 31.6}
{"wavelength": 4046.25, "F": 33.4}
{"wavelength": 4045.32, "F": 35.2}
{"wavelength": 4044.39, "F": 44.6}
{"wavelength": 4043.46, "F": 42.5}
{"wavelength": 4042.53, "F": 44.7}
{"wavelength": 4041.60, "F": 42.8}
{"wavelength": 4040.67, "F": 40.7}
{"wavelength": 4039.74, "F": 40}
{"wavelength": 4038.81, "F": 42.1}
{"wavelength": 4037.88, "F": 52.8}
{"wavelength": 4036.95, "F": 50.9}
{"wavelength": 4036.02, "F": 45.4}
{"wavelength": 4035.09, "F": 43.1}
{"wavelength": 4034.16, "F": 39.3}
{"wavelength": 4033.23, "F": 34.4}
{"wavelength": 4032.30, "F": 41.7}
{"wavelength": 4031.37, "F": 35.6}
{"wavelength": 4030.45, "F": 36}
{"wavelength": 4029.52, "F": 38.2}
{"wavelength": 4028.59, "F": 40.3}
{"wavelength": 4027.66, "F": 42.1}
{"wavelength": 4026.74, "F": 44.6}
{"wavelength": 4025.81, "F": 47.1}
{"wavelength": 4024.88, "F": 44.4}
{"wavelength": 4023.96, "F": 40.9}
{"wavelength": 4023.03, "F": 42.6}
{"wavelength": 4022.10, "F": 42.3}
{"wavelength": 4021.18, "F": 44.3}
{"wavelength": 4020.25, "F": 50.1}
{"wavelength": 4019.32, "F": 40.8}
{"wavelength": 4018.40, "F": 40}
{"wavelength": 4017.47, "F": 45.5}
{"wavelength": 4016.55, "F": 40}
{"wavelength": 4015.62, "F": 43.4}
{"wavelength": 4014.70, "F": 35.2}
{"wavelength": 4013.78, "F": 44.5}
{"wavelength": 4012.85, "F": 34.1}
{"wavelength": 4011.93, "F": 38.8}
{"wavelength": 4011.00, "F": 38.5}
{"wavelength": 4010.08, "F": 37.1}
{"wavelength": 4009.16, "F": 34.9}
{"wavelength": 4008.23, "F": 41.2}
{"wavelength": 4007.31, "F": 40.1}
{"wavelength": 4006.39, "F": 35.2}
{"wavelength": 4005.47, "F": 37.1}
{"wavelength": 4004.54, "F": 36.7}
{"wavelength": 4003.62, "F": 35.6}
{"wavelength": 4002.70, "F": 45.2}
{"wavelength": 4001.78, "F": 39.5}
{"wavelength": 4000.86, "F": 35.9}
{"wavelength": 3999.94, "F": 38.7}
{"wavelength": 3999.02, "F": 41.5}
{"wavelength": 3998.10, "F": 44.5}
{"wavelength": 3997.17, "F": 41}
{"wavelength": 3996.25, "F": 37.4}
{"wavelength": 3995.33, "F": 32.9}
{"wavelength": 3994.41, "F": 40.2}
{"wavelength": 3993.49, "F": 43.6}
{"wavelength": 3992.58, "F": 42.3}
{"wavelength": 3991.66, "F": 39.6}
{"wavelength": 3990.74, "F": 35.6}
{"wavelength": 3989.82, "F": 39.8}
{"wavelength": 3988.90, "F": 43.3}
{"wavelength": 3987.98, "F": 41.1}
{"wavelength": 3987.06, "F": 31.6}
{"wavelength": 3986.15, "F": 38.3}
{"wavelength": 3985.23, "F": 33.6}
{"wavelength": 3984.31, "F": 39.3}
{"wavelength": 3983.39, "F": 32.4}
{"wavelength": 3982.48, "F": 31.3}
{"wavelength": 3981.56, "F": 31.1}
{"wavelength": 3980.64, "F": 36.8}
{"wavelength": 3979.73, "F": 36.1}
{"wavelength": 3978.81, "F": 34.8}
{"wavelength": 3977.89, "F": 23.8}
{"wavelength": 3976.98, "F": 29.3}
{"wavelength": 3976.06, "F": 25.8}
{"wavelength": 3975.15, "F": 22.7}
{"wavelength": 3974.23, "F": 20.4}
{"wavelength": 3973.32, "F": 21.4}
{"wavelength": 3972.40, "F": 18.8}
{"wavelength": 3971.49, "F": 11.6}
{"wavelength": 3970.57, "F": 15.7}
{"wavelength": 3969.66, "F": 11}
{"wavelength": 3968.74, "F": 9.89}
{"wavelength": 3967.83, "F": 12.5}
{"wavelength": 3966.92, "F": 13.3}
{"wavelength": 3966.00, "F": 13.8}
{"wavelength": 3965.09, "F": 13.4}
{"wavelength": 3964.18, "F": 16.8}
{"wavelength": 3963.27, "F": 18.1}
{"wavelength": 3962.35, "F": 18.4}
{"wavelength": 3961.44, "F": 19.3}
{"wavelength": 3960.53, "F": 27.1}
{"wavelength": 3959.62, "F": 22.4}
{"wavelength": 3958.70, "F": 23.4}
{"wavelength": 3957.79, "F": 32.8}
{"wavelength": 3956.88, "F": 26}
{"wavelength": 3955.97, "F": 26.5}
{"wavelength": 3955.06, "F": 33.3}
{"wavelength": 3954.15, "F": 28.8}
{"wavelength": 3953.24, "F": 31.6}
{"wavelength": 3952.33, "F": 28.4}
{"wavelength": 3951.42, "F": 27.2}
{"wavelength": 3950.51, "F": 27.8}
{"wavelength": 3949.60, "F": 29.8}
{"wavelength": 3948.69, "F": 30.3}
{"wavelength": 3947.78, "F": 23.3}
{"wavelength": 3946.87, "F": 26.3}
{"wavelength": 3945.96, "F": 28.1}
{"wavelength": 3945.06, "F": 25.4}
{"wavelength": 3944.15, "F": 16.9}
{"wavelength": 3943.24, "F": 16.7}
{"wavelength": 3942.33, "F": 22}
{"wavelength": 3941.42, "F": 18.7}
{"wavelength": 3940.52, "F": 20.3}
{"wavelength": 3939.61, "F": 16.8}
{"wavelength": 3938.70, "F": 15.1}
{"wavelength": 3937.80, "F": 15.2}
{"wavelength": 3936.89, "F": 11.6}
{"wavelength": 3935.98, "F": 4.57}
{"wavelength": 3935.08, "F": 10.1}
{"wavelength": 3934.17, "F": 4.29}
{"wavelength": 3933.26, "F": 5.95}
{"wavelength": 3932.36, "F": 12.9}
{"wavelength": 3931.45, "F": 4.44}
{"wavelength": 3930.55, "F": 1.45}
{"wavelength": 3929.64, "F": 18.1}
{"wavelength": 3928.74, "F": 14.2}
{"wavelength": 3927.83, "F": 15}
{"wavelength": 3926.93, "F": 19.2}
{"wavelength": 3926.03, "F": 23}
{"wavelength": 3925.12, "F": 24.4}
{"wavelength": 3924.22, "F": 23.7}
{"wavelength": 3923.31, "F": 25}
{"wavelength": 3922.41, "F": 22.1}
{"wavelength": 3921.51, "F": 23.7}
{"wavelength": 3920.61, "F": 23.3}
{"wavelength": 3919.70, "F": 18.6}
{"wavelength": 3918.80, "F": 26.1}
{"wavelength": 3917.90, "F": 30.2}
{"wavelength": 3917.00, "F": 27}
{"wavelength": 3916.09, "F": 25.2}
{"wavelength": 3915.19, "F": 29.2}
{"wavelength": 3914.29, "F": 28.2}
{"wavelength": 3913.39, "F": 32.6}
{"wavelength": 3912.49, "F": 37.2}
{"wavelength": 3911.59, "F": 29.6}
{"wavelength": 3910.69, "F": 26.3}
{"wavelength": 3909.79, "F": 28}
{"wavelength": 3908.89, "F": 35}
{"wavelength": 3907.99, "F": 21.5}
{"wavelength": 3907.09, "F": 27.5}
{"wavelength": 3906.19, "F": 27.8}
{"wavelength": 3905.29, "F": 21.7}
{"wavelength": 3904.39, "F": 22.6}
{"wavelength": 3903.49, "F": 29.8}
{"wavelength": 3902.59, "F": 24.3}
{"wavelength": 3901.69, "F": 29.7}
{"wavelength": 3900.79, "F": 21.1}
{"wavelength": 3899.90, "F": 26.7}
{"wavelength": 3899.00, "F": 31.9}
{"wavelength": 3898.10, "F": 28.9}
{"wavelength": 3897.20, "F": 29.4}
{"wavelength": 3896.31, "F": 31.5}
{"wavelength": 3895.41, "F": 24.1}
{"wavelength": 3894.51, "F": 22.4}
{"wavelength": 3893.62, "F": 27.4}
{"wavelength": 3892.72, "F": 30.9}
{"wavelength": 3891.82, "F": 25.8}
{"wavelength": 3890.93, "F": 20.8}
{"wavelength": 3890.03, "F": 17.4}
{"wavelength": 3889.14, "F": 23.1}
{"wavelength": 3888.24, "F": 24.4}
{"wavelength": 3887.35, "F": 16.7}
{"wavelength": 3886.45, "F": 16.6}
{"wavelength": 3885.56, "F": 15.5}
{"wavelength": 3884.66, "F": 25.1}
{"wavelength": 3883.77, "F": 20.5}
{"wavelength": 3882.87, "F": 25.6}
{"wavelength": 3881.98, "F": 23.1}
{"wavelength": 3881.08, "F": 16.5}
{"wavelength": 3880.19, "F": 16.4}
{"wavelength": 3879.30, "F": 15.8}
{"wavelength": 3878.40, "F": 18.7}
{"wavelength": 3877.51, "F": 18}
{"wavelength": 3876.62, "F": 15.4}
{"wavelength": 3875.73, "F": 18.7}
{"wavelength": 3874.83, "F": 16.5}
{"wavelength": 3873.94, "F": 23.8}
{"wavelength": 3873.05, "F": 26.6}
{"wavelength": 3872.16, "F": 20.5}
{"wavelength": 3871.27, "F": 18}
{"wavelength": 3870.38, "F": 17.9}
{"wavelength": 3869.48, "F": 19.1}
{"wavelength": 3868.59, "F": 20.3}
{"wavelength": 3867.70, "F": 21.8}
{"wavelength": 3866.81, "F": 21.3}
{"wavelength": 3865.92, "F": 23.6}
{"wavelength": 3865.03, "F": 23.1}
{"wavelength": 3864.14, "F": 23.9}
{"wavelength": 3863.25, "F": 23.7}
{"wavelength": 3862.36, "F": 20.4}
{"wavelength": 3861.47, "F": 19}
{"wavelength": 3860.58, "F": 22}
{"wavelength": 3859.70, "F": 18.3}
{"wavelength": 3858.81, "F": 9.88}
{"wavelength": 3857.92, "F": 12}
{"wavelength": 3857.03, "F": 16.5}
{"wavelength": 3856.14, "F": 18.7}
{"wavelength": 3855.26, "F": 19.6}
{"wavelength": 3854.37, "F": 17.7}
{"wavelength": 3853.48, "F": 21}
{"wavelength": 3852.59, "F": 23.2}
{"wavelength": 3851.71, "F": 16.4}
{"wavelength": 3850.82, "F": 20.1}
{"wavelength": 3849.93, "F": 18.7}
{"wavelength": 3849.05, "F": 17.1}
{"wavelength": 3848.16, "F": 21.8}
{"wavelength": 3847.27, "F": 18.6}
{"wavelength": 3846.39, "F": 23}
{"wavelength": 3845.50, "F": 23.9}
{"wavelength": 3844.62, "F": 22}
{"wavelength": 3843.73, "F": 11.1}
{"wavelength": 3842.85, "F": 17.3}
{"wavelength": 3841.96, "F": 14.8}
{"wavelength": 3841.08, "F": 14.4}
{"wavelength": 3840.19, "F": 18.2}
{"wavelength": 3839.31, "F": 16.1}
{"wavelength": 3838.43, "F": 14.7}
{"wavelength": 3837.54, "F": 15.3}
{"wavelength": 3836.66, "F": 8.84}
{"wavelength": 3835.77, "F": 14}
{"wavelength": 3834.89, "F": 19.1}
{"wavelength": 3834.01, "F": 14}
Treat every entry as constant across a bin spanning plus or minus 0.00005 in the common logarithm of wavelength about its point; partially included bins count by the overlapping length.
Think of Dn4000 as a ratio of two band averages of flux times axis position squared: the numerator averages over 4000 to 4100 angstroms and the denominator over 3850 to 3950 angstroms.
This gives 2.05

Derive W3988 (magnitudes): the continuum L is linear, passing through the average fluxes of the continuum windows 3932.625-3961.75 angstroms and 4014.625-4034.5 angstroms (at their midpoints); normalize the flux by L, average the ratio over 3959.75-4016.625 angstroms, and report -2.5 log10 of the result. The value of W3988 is 0.041 mag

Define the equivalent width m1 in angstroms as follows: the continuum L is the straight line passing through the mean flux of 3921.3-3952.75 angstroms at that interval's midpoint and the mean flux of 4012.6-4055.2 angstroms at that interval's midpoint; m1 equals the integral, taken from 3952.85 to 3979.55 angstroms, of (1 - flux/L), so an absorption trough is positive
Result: 3.81 angstroms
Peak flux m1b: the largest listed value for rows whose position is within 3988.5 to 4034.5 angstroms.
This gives 50.1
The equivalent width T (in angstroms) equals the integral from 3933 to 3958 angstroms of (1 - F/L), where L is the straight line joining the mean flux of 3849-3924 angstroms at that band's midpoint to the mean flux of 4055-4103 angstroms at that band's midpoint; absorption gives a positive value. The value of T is 6.0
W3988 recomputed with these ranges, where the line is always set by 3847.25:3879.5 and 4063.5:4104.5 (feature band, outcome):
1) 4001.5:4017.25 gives -0.16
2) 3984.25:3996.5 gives -0.21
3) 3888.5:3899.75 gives -0.16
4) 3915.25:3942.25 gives 0.41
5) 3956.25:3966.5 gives 0.34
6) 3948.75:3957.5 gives -0.03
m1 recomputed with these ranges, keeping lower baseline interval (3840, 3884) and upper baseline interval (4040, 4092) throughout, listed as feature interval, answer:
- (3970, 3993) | 0.7 angstroms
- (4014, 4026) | -2.4 angstroms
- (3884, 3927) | -3.1 angstroms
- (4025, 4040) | -2.1 angstroms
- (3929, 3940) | 6.9 angstroms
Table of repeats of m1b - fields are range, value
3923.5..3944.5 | 24.4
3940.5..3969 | 33.3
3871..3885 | 26.6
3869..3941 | 37.2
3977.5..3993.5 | 43.6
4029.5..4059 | 52.8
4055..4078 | 49.4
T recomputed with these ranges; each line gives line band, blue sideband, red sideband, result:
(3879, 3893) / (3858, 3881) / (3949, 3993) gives 0.0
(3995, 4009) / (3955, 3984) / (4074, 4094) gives -4.9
